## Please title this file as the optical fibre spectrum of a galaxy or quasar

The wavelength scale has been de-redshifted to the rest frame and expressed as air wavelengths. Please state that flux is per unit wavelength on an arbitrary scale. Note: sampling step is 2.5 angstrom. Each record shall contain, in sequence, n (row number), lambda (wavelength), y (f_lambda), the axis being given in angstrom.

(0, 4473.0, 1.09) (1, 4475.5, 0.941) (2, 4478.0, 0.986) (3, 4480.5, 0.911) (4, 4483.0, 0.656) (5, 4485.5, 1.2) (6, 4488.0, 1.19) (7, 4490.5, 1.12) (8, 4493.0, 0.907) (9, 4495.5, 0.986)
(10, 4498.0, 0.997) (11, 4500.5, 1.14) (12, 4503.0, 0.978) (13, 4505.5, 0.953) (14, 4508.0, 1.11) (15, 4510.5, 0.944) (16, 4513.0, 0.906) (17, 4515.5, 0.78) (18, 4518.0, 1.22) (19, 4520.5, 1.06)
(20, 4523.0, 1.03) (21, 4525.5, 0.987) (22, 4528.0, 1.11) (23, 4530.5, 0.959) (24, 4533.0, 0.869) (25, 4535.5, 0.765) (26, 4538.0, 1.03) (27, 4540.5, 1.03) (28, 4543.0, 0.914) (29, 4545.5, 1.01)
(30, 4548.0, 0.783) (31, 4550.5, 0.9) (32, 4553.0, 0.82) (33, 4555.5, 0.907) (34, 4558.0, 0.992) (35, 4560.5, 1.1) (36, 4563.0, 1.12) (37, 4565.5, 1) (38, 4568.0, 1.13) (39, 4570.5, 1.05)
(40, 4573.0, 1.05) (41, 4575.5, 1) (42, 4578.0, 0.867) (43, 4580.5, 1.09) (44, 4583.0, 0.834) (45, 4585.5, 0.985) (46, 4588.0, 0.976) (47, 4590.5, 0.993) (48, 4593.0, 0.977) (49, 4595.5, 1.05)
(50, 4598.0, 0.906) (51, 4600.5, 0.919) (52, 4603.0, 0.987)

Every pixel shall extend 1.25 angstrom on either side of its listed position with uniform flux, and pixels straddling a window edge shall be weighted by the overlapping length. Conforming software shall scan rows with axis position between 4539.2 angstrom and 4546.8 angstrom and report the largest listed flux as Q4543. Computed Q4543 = 1.03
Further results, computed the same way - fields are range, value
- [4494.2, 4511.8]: 1.14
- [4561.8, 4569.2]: 1.13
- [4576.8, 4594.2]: 1.09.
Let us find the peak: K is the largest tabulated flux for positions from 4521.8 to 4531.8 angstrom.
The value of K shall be 1.11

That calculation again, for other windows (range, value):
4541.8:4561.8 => 1.1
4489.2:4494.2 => 1.12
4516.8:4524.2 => 1.22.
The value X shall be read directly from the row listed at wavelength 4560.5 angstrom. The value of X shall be 1.1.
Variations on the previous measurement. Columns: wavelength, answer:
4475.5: 0.941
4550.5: 0.9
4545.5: 1.01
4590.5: 0.993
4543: 0.914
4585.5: 0.985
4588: 0.976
